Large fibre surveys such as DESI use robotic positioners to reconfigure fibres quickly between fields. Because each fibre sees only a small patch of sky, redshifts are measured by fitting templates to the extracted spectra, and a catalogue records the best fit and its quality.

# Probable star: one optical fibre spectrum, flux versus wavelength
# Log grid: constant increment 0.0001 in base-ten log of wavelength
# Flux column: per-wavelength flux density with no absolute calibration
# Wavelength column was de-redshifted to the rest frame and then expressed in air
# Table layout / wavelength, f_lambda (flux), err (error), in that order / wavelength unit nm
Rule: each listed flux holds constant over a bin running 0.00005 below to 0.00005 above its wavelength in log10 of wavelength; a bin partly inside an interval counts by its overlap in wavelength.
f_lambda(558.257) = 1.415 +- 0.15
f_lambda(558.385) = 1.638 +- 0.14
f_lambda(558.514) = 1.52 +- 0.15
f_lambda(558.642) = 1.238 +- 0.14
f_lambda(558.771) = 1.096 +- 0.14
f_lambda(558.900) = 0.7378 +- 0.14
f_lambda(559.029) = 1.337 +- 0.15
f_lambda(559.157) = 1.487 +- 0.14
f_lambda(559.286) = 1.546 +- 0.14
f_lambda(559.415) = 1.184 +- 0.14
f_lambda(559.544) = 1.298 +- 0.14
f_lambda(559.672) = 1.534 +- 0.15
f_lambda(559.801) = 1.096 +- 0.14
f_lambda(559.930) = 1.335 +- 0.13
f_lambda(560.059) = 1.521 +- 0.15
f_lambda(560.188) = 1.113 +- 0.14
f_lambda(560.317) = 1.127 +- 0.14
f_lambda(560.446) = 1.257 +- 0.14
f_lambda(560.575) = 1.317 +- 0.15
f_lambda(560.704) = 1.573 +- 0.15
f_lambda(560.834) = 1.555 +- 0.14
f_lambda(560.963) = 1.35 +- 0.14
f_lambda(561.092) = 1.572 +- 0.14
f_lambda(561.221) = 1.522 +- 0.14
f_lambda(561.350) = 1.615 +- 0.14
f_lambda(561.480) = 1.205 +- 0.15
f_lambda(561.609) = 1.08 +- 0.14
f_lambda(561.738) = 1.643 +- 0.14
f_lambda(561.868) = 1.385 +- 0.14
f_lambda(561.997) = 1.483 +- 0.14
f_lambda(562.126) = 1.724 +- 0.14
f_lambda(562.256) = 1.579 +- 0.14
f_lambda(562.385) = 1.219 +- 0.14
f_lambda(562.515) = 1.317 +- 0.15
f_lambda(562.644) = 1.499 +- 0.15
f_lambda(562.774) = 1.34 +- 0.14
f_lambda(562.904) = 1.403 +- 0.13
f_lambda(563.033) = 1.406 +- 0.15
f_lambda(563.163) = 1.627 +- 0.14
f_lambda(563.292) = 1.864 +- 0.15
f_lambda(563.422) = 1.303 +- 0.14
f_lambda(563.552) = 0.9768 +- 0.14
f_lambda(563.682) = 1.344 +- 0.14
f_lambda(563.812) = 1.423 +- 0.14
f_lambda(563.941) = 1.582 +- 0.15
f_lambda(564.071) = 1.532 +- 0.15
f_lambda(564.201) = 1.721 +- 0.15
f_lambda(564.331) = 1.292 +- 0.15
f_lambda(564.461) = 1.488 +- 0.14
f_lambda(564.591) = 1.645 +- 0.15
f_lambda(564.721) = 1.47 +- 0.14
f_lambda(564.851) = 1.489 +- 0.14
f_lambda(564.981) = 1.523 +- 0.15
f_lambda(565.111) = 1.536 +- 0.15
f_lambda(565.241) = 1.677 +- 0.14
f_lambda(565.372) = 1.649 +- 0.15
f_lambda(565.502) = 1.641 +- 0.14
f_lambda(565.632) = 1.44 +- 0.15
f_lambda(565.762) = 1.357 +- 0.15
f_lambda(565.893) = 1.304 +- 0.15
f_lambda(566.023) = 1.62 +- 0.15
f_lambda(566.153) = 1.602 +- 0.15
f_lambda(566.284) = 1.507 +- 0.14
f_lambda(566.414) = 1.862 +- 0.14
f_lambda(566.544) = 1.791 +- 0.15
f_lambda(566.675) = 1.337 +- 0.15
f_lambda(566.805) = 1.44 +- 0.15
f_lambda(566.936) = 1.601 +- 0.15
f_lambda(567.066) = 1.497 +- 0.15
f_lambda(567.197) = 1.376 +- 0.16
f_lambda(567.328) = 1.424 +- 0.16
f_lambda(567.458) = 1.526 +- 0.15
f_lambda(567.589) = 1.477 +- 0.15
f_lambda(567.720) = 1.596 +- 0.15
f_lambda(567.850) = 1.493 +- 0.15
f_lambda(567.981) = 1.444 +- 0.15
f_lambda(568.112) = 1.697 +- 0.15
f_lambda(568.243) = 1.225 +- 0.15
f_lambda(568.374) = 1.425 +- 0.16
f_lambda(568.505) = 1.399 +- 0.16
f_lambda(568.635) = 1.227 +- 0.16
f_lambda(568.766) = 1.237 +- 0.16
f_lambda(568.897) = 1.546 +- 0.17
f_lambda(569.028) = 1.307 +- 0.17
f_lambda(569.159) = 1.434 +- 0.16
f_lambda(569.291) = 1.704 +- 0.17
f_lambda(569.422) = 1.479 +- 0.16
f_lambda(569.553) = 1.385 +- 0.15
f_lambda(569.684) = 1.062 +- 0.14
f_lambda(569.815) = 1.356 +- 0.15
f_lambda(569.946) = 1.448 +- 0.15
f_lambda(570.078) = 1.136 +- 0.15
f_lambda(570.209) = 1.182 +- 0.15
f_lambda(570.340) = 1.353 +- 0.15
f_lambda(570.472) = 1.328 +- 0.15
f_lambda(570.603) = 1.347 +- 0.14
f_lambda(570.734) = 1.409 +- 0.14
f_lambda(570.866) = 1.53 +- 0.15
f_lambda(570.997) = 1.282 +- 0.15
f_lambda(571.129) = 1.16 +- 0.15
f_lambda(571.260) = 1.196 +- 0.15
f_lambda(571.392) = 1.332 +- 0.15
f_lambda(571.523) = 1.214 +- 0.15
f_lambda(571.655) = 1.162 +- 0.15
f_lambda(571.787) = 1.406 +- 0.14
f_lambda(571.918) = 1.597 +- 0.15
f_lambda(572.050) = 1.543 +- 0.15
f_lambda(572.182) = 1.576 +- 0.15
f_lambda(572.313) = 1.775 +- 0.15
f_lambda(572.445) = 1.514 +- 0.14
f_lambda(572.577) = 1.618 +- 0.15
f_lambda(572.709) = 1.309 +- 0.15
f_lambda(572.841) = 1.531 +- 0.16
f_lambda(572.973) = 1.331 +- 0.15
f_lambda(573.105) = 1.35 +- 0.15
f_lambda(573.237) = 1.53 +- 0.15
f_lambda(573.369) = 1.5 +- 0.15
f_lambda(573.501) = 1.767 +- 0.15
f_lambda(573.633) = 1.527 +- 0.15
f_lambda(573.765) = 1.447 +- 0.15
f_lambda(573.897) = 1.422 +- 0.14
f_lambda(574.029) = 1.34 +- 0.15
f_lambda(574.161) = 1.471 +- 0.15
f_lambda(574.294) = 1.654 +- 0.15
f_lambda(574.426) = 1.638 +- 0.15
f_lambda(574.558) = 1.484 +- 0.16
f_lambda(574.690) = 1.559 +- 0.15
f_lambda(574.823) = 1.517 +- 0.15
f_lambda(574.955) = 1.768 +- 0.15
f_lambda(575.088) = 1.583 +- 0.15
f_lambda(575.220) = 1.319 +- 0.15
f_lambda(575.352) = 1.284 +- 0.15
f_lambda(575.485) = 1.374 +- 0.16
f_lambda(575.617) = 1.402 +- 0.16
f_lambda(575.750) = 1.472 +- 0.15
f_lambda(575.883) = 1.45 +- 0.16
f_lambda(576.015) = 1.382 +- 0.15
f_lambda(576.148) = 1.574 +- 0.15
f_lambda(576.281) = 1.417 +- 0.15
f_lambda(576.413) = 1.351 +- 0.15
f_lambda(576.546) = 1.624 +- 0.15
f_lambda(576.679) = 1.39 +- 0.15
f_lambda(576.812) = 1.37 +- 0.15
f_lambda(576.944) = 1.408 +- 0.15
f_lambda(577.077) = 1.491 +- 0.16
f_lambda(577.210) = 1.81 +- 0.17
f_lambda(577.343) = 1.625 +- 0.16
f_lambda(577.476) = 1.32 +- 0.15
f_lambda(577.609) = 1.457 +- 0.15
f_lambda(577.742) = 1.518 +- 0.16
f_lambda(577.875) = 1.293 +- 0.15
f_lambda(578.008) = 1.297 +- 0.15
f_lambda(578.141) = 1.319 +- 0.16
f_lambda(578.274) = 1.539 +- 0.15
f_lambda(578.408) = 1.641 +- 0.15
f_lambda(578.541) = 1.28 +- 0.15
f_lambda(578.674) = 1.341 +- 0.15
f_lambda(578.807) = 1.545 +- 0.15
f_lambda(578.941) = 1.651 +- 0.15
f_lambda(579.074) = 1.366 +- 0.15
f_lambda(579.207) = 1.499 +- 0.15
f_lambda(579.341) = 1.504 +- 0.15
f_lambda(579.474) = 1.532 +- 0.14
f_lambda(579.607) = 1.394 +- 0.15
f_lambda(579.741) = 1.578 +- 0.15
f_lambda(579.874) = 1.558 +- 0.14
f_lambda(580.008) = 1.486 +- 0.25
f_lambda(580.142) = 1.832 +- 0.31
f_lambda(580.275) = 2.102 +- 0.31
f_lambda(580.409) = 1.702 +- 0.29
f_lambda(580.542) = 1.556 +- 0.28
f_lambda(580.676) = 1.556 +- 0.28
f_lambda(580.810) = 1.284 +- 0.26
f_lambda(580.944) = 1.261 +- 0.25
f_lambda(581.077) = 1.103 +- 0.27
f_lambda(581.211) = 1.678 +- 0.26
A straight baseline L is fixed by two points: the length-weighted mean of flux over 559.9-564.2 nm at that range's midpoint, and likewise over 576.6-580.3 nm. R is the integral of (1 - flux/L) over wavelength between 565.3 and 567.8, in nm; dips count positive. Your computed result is -0.15 nm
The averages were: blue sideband 1.42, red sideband 1.5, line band 1.53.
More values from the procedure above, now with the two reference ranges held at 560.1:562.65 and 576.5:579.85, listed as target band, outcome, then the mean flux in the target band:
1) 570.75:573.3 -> 0.05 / 1.42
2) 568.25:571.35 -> 0.21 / 1.34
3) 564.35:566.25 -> -0.14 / 1.52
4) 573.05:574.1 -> -0.02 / 1.49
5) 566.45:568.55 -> -0.09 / 1.49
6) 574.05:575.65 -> -0.05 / 1.5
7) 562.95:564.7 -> -0.08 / 1.48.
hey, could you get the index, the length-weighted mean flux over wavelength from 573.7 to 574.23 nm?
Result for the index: 1.42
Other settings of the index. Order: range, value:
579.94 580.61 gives 1.73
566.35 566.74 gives 1.66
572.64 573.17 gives 1.38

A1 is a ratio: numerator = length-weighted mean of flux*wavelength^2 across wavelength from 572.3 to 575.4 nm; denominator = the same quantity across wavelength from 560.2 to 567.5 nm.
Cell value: 1.1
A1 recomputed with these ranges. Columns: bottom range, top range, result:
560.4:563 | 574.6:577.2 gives 1.08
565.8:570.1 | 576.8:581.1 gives 1.07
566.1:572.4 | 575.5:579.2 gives 1.05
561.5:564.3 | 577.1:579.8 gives 1.08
